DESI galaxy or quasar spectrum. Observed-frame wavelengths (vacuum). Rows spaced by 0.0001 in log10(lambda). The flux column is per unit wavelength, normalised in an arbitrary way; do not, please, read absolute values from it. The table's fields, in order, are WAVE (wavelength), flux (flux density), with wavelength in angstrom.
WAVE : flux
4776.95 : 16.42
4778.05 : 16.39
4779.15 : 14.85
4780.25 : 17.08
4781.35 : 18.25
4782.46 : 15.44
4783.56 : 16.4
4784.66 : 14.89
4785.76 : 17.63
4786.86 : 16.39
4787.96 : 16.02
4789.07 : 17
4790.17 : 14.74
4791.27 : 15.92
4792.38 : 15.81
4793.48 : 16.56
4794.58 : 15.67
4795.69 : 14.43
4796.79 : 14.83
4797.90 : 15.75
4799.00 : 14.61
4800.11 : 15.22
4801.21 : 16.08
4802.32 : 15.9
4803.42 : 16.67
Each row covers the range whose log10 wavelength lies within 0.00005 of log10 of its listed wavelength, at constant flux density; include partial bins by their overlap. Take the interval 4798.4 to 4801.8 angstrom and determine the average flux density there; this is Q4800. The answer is 15.3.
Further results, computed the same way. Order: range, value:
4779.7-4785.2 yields 16.4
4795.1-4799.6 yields 14.9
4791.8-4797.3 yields 15.5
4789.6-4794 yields 15.8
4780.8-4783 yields 16.8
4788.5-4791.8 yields 15.9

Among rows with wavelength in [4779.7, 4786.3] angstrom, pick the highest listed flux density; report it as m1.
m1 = 18.25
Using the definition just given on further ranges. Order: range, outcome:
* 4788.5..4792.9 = 17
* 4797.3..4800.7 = 15.75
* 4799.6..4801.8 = 16.08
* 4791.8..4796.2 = 16.56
